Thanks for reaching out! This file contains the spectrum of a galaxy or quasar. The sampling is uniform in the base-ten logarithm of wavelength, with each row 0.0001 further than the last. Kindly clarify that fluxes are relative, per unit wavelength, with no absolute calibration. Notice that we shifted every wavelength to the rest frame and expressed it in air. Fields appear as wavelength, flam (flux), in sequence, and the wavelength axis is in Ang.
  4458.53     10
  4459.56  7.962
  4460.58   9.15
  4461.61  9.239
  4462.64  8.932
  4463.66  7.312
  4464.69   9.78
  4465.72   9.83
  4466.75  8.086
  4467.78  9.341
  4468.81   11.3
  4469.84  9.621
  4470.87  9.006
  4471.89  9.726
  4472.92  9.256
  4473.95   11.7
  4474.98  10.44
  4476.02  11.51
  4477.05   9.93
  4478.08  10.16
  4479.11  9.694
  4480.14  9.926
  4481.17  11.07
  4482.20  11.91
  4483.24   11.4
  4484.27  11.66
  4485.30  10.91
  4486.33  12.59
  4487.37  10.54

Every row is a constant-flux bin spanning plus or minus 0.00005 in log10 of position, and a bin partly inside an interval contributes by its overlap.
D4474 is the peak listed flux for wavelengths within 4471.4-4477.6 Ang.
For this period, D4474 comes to 11.7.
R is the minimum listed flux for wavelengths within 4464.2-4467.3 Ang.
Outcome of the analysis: 8.086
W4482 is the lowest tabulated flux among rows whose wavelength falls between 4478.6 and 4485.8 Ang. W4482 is 9.694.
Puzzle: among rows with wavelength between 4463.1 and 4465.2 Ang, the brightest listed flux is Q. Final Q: 9.78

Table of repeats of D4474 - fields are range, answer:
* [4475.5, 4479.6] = 11.51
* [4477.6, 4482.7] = 11.91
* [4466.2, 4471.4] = 11.3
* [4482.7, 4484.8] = 11.66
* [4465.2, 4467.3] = 9.83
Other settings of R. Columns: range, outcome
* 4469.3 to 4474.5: 9.006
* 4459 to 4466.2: 7.312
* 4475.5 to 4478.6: 9.93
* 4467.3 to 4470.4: 9.341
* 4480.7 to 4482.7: 11.07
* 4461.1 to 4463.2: 8.932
